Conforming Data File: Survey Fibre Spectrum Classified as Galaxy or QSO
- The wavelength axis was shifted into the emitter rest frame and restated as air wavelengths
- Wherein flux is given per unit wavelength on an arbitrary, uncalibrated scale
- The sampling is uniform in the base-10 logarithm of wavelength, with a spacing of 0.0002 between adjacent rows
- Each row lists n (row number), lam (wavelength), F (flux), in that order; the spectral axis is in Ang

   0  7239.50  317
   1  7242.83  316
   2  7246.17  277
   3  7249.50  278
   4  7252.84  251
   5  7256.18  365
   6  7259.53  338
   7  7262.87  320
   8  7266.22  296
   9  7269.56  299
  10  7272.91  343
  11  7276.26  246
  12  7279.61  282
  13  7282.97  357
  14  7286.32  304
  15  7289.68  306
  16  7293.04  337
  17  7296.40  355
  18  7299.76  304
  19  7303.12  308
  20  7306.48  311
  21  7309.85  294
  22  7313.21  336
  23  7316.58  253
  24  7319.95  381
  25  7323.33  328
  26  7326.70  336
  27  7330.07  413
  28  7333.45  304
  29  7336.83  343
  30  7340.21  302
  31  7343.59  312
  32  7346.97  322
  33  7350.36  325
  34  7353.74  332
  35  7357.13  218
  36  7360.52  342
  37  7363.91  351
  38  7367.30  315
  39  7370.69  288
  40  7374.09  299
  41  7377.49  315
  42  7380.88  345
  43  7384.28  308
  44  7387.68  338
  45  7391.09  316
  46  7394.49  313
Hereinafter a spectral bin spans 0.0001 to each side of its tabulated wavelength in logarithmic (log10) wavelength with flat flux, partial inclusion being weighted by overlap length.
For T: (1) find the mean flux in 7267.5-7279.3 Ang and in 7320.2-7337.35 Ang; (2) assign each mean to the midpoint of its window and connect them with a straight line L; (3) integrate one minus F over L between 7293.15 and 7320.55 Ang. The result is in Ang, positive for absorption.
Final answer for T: 0.84 Ang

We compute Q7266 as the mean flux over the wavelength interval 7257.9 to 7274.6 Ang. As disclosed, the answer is 319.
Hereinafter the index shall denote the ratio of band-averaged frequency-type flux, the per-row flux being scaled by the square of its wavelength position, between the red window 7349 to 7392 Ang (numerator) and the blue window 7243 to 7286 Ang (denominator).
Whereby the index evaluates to 1.1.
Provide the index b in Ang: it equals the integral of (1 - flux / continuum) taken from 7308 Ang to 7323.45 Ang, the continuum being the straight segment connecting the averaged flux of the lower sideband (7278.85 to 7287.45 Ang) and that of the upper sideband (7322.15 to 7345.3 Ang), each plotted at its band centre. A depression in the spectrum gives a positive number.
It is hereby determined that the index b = 0.53 Ang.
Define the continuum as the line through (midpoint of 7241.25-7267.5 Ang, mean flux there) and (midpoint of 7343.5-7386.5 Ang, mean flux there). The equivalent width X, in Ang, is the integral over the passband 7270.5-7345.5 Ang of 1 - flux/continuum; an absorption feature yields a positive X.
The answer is -2.7 Ang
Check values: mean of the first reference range 305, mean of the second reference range 314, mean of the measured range 320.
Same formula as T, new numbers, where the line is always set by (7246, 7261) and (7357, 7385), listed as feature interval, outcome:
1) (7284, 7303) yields -0.9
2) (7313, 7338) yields -2.1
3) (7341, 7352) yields -0.2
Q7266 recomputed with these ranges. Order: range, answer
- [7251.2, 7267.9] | 314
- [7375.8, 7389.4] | 327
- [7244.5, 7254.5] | 269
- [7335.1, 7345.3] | 319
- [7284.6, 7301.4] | 321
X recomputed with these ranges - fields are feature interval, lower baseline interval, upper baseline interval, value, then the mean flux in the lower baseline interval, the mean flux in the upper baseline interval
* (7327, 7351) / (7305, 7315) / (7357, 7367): -1.2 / 313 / 319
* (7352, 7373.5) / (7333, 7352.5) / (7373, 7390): 0.9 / 319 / 322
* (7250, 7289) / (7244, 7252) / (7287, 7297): -0.9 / 277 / 327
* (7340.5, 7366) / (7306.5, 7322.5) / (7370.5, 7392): 0.2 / 316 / 317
